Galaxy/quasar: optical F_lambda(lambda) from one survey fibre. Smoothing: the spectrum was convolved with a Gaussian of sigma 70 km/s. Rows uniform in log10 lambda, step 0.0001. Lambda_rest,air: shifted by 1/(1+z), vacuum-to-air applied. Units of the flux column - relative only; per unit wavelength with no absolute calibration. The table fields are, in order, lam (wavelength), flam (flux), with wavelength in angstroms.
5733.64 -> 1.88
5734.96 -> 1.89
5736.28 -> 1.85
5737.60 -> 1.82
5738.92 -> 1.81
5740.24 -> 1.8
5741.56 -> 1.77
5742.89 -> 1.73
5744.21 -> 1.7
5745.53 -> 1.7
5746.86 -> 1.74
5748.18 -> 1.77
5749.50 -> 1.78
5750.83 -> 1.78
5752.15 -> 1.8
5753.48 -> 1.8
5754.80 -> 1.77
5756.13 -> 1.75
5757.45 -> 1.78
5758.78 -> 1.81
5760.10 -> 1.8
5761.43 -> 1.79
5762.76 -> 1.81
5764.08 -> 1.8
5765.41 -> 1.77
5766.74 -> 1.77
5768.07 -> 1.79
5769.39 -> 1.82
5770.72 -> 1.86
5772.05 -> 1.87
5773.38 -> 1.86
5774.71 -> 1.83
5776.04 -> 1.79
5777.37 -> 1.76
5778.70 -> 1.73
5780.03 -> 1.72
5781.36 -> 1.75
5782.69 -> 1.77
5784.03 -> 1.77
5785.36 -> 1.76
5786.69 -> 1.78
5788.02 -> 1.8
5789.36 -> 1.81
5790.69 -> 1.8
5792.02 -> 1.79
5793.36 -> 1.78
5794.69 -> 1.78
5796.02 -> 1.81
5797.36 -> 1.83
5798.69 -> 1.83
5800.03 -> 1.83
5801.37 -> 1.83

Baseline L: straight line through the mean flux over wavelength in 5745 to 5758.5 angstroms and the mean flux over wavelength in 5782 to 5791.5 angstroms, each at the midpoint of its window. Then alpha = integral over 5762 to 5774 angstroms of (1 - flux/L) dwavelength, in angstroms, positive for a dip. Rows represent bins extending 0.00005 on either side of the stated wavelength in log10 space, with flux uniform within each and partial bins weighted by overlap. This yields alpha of -0.3 angstroms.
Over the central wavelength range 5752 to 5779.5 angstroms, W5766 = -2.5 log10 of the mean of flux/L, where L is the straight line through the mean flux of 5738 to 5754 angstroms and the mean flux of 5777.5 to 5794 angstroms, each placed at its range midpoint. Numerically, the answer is -0.02 mag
